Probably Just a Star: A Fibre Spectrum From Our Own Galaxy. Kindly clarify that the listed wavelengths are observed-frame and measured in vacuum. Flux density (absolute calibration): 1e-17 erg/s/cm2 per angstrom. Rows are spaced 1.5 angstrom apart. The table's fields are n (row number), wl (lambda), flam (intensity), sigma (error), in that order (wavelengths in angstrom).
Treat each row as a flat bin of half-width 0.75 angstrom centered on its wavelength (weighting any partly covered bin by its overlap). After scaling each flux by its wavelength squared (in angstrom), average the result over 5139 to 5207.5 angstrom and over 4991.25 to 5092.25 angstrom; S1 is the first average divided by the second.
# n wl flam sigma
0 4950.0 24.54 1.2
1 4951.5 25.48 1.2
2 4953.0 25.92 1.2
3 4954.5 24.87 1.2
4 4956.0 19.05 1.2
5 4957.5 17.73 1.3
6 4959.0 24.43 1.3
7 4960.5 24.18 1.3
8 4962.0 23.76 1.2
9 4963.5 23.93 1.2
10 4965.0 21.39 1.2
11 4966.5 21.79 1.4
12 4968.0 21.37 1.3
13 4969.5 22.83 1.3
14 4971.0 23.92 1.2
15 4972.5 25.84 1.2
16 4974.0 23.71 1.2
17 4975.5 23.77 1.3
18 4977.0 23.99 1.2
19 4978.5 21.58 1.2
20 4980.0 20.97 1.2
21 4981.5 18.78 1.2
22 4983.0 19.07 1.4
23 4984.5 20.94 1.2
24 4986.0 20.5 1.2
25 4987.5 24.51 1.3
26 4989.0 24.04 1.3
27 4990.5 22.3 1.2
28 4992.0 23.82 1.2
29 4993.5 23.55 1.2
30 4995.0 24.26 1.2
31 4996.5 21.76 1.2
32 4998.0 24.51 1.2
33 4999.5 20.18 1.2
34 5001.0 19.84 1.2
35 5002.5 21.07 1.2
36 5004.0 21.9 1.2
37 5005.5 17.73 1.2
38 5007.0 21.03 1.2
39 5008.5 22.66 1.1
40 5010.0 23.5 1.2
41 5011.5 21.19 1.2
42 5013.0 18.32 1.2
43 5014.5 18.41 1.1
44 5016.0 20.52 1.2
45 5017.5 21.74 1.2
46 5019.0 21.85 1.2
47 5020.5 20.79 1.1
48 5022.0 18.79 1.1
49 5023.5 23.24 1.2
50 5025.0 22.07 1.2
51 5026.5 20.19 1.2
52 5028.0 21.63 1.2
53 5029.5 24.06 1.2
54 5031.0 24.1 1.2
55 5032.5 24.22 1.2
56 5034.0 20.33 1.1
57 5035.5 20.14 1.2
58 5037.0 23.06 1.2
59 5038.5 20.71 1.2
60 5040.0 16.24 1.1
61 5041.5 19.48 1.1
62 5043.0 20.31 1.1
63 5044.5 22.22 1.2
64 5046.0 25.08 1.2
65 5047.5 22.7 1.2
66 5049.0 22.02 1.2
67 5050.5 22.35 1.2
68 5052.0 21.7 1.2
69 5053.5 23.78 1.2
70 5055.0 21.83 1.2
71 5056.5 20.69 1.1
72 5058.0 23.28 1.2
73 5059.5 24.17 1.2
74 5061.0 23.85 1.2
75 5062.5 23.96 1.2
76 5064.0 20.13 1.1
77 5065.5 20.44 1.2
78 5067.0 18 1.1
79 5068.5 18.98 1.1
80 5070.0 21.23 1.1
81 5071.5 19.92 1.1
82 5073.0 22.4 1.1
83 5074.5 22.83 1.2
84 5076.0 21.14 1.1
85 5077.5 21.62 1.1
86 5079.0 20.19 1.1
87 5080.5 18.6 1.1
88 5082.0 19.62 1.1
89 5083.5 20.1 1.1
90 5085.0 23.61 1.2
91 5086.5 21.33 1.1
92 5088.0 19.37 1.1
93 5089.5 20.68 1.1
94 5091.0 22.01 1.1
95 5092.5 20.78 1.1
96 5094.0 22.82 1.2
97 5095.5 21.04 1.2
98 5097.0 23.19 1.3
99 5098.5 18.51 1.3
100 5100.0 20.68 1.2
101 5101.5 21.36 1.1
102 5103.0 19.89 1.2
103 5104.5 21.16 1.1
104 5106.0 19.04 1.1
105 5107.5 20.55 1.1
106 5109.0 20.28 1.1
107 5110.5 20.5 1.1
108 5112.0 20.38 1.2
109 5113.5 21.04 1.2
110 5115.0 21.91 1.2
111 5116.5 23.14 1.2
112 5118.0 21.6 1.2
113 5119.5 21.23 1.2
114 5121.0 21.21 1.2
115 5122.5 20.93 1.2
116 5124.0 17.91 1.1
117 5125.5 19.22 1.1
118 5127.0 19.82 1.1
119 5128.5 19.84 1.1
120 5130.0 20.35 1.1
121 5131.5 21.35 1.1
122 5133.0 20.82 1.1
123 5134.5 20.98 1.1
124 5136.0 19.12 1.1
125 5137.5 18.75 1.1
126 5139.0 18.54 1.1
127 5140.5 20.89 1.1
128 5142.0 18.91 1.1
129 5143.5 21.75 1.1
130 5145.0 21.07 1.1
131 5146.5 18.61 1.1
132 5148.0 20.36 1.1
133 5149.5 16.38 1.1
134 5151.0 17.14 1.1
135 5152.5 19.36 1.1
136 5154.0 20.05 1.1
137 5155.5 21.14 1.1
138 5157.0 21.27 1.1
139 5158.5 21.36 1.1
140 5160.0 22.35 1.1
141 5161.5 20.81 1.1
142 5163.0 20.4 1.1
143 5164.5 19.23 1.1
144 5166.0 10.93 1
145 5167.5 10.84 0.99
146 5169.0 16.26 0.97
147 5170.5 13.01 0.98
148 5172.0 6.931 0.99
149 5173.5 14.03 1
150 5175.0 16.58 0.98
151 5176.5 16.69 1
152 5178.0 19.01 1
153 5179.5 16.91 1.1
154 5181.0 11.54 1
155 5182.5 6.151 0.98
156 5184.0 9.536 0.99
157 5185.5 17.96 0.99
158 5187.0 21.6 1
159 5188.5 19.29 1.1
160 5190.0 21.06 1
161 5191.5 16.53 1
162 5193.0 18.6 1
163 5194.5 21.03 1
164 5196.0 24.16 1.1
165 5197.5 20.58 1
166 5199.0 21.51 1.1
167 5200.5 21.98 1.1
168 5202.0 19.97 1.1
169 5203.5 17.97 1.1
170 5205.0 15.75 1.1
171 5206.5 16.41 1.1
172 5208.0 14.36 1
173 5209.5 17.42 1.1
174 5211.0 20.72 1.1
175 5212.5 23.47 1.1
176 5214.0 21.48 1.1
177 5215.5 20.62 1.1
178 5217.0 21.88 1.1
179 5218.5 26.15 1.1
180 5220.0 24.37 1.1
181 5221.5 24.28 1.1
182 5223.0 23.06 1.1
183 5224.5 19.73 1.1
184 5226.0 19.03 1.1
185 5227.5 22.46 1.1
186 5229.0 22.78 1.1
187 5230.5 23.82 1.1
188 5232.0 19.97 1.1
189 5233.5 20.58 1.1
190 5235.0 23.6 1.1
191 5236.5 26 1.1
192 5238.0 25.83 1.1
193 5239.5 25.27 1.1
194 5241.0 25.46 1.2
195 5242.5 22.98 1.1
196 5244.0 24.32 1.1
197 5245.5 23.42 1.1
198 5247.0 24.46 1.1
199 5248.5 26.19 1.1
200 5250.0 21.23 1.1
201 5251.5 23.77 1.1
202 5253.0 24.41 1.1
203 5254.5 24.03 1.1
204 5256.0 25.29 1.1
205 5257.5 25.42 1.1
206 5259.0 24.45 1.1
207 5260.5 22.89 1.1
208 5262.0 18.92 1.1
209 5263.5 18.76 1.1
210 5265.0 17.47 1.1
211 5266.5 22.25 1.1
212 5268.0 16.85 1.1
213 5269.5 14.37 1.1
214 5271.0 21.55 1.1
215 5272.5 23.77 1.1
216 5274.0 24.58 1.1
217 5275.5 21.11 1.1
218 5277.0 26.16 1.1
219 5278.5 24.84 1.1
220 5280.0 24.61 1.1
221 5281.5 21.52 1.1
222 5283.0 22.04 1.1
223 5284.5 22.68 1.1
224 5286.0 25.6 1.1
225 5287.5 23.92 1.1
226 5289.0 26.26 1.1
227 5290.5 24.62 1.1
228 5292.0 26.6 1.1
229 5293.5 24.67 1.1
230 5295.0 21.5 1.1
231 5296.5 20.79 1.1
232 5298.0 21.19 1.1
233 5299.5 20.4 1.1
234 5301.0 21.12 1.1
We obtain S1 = 0.88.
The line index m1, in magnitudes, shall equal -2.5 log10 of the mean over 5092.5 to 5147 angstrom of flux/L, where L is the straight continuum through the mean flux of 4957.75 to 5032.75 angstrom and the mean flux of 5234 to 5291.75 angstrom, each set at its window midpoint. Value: 0.104 mag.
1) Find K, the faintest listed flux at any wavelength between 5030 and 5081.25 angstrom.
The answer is 16.24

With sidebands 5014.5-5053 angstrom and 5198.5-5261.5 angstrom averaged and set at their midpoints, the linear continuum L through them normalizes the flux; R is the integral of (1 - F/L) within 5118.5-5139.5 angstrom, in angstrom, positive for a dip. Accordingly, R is 1.8 angstrom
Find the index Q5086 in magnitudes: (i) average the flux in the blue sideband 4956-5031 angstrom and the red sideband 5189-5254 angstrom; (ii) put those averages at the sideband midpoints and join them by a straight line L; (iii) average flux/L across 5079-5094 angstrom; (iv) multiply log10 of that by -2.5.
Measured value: 0.06 mag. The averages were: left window 21.9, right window 21.8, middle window 20.8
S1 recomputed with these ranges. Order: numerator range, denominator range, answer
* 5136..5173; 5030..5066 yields 0.86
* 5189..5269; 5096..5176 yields 1.17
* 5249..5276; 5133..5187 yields 1.30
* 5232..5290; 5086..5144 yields 1.18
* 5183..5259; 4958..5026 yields 1.08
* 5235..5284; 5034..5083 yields 1.16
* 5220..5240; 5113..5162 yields 1.17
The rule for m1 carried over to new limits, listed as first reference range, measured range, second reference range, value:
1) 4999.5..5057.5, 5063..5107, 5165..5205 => -0.06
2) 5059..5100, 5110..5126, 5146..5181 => -0.08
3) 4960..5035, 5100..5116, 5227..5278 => 0.09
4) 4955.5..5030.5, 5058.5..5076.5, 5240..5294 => 0.04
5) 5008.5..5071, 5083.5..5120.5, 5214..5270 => 0.04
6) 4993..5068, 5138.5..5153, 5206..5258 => 0.15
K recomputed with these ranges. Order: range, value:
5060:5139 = 17.91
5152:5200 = 6.151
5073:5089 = 18.6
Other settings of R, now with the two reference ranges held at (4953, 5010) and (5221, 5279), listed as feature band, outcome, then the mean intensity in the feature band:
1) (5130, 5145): 1.6 angstrom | 20.2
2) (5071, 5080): 0.4 angstrom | 21.3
